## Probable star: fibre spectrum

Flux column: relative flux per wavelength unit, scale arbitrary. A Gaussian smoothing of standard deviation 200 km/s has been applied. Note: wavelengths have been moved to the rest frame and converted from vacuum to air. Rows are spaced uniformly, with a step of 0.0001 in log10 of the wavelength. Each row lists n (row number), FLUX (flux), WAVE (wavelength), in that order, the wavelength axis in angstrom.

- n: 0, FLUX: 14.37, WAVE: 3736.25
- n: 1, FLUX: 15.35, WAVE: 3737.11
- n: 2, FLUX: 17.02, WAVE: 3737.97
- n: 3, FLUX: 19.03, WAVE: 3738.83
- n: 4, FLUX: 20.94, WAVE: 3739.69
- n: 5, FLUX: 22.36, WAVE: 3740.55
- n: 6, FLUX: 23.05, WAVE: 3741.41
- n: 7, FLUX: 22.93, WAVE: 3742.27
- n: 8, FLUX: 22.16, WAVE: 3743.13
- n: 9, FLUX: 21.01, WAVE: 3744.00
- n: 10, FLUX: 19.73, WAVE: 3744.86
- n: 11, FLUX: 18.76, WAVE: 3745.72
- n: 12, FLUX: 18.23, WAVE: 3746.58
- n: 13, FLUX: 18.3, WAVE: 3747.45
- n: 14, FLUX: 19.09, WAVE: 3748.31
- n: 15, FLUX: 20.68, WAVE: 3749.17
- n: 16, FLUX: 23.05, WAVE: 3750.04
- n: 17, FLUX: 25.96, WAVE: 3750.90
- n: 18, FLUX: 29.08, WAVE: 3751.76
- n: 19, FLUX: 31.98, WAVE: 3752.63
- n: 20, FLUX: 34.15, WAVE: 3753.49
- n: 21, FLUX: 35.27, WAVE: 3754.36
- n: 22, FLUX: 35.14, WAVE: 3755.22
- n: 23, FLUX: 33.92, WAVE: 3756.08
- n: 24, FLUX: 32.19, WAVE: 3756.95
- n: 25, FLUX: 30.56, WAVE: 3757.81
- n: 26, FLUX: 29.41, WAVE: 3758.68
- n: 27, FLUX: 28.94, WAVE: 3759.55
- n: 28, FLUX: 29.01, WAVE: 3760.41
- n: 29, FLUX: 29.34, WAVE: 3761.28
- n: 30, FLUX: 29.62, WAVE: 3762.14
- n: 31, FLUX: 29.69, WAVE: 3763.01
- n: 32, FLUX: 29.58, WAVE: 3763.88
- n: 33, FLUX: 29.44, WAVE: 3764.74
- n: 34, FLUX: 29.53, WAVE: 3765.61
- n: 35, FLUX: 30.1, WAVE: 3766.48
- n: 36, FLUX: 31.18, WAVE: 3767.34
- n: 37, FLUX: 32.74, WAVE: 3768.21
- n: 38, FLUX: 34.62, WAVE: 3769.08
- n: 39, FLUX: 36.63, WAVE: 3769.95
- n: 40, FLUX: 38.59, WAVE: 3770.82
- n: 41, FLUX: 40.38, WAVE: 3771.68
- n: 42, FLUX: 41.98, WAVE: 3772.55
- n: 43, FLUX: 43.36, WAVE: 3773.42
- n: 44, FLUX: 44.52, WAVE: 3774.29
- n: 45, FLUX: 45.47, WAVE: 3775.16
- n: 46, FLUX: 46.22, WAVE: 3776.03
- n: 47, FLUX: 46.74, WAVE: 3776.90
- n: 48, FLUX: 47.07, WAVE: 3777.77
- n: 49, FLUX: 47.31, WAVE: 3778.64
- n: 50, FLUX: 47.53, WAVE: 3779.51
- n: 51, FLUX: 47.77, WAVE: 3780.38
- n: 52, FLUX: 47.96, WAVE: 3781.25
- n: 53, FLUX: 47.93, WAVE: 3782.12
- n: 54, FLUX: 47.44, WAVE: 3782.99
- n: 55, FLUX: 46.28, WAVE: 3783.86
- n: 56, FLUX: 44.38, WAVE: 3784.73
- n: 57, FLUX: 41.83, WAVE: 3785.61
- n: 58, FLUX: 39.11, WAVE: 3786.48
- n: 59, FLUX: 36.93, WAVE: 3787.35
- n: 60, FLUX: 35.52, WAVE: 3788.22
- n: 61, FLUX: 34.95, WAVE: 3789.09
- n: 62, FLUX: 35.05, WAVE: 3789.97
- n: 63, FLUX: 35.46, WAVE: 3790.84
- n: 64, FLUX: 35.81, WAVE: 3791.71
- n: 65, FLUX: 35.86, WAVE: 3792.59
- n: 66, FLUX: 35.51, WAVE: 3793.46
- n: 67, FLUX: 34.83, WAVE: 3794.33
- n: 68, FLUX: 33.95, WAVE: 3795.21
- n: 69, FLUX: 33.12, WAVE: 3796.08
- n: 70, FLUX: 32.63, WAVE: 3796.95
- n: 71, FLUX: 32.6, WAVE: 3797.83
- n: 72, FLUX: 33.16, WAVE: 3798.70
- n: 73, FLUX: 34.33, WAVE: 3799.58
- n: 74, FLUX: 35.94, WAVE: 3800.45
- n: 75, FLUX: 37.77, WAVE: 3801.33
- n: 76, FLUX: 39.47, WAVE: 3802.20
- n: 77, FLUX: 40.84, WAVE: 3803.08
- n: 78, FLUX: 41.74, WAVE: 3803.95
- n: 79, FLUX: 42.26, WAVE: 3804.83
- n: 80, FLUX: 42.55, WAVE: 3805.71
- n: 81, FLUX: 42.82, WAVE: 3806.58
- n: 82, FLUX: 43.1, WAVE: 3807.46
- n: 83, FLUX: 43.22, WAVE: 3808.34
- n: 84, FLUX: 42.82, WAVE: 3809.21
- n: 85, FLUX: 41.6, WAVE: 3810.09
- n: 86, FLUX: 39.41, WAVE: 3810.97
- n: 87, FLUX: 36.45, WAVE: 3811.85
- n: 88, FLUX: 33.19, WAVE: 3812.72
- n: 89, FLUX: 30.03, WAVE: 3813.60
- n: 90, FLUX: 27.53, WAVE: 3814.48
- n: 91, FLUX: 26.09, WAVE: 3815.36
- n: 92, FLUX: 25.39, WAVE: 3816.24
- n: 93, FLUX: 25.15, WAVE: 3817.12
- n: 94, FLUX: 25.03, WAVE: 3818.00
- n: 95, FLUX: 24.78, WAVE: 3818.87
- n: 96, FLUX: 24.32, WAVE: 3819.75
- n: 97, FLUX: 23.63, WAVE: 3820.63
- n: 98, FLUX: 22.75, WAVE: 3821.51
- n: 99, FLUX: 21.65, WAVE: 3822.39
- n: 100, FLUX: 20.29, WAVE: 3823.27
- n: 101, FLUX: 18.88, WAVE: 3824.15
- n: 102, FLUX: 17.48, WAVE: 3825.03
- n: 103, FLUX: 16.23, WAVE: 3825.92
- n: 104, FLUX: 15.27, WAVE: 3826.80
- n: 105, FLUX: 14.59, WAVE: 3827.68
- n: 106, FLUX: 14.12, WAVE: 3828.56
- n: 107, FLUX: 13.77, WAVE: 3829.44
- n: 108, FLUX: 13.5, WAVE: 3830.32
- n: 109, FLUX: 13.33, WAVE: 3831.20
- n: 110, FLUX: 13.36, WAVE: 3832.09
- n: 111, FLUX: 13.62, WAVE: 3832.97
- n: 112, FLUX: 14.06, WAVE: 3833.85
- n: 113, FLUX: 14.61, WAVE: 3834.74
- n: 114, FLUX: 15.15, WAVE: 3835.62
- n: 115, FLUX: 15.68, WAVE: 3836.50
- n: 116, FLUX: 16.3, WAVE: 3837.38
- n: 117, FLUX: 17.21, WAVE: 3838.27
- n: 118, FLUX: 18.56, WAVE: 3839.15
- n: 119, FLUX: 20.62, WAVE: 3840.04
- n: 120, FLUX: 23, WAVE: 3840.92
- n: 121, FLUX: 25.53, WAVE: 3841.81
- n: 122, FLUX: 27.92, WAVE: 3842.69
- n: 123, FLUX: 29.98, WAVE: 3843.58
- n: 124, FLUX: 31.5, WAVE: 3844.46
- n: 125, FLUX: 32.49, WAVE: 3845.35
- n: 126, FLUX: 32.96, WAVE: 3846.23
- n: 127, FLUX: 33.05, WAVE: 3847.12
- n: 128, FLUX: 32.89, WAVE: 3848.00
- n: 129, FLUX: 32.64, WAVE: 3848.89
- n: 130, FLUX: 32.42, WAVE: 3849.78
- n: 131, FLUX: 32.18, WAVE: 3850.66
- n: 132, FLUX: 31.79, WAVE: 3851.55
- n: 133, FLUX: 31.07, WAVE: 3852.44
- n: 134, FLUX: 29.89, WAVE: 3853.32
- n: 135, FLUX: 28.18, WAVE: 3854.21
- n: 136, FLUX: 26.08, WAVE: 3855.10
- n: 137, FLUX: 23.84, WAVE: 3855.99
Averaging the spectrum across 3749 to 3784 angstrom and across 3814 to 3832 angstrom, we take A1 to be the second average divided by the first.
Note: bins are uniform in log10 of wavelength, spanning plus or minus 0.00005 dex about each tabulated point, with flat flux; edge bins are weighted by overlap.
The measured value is 0.55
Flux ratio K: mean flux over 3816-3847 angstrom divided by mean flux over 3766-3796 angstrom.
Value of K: 0.51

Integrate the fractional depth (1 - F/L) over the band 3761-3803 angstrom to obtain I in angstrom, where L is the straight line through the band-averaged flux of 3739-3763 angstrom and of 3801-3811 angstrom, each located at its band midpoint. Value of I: -4.31 angstrom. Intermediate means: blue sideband 26.1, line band 38.1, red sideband 41.6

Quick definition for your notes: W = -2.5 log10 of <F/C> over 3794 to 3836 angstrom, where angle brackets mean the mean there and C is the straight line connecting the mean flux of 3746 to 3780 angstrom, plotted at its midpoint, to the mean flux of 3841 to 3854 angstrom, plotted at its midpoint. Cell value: 0.15 mag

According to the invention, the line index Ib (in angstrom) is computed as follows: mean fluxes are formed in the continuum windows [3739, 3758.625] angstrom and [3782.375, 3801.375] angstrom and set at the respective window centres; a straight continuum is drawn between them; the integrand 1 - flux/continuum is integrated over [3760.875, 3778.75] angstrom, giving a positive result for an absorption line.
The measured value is -3.4 angstrom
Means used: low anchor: 25.4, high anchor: 37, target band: 37.2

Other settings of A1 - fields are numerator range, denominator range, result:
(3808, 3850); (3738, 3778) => 0.80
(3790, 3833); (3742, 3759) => 1.13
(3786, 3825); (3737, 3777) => 1.13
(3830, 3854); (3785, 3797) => 0.67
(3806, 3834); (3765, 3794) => 0.62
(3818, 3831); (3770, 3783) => 0.42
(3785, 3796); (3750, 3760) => 1.16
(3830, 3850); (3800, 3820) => 0.64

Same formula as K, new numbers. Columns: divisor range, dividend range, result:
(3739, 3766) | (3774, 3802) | 1.51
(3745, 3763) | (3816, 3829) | 0.75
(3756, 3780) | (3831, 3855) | 0.68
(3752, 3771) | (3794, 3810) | 1.20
